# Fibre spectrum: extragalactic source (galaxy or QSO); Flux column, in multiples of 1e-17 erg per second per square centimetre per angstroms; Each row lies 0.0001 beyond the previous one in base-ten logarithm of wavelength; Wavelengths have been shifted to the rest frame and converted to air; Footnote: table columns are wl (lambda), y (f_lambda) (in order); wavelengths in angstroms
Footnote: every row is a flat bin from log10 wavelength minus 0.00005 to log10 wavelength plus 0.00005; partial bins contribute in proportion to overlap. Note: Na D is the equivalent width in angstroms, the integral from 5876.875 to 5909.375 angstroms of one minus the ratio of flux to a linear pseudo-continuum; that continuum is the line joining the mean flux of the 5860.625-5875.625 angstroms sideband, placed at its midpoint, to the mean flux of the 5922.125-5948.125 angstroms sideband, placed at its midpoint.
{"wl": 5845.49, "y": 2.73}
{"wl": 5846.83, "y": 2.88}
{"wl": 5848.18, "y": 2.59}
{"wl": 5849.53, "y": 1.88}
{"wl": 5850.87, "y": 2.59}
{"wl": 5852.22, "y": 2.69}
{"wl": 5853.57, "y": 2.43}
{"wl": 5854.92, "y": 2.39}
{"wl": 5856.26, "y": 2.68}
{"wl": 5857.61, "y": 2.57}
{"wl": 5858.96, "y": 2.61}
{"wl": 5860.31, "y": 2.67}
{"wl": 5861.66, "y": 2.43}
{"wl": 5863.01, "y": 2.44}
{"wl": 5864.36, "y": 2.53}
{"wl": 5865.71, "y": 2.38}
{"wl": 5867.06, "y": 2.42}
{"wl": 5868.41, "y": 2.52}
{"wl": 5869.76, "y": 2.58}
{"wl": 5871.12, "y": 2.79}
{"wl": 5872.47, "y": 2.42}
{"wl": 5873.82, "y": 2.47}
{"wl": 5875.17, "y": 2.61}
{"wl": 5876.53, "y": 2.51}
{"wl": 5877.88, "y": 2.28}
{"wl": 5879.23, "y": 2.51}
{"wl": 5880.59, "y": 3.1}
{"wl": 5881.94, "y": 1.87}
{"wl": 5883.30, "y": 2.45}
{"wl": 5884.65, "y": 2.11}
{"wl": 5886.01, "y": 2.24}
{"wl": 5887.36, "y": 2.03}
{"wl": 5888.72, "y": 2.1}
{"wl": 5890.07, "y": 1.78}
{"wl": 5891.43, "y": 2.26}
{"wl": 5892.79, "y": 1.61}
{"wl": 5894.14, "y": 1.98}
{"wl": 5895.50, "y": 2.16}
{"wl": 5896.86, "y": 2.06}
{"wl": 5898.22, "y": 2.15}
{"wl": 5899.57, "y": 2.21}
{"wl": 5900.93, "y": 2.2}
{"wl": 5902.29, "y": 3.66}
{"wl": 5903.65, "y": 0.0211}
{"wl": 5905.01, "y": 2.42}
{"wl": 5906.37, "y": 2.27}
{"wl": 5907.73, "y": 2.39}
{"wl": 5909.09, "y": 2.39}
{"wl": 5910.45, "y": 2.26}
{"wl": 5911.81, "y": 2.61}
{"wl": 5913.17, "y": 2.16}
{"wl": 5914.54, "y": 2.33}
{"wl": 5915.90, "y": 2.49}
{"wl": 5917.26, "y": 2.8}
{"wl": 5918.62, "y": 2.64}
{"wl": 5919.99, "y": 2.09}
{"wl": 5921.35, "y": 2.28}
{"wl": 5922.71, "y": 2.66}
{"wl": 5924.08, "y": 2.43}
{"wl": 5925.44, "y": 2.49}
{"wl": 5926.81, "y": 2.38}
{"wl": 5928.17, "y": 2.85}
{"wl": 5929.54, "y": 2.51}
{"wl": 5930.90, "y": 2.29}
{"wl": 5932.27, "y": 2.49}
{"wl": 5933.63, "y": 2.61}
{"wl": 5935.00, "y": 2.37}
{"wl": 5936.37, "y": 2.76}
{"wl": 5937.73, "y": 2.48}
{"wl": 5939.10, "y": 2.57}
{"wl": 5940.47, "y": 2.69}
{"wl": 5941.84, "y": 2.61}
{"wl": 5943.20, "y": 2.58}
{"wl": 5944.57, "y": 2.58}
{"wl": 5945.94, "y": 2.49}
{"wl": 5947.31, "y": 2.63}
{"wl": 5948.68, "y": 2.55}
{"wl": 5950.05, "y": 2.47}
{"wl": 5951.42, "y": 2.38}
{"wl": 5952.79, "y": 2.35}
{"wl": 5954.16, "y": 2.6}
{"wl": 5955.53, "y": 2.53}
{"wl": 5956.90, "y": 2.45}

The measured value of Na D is 4.5 angstroms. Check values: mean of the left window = 2.51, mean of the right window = 2.55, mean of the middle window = 2.18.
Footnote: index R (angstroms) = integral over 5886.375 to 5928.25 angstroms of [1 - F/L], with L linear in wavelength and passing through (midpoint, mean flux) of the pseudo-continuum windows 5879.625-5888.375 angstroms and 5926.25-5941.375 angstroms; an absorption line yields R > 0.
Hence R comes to 2.8 angstroms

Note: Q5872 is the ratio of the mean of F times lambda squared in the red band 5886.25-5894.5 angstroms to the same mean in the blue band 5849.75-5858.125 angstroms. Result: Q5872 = 0.79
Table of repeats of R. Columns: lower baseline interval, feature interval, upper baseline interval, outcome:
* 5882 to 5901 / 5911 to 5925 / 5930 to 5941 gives -0.6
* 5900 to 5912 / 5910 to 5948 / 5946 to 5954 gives -2.3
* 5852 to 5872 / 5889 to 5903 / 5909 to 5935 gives 1.6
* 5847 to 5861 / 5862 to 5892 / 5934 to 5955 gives 1.7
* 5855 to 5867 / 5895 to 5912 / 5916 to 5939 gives 2.1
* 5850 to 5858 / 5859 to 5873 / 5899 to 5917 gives -0.2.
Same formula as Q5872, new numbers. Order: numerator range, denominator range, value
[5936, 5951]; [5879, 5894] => 1.21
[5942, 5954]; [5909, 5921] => 1.05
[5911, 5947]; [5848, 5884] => 1.03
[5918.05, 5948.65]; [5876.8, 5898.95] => 1.18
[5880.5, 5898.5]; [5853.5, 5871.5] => 0.84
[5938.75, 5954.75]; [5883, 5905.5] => 1.25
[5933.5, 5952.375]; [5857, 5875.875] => 1.03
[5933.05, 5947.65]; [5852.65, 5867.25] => 1.05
